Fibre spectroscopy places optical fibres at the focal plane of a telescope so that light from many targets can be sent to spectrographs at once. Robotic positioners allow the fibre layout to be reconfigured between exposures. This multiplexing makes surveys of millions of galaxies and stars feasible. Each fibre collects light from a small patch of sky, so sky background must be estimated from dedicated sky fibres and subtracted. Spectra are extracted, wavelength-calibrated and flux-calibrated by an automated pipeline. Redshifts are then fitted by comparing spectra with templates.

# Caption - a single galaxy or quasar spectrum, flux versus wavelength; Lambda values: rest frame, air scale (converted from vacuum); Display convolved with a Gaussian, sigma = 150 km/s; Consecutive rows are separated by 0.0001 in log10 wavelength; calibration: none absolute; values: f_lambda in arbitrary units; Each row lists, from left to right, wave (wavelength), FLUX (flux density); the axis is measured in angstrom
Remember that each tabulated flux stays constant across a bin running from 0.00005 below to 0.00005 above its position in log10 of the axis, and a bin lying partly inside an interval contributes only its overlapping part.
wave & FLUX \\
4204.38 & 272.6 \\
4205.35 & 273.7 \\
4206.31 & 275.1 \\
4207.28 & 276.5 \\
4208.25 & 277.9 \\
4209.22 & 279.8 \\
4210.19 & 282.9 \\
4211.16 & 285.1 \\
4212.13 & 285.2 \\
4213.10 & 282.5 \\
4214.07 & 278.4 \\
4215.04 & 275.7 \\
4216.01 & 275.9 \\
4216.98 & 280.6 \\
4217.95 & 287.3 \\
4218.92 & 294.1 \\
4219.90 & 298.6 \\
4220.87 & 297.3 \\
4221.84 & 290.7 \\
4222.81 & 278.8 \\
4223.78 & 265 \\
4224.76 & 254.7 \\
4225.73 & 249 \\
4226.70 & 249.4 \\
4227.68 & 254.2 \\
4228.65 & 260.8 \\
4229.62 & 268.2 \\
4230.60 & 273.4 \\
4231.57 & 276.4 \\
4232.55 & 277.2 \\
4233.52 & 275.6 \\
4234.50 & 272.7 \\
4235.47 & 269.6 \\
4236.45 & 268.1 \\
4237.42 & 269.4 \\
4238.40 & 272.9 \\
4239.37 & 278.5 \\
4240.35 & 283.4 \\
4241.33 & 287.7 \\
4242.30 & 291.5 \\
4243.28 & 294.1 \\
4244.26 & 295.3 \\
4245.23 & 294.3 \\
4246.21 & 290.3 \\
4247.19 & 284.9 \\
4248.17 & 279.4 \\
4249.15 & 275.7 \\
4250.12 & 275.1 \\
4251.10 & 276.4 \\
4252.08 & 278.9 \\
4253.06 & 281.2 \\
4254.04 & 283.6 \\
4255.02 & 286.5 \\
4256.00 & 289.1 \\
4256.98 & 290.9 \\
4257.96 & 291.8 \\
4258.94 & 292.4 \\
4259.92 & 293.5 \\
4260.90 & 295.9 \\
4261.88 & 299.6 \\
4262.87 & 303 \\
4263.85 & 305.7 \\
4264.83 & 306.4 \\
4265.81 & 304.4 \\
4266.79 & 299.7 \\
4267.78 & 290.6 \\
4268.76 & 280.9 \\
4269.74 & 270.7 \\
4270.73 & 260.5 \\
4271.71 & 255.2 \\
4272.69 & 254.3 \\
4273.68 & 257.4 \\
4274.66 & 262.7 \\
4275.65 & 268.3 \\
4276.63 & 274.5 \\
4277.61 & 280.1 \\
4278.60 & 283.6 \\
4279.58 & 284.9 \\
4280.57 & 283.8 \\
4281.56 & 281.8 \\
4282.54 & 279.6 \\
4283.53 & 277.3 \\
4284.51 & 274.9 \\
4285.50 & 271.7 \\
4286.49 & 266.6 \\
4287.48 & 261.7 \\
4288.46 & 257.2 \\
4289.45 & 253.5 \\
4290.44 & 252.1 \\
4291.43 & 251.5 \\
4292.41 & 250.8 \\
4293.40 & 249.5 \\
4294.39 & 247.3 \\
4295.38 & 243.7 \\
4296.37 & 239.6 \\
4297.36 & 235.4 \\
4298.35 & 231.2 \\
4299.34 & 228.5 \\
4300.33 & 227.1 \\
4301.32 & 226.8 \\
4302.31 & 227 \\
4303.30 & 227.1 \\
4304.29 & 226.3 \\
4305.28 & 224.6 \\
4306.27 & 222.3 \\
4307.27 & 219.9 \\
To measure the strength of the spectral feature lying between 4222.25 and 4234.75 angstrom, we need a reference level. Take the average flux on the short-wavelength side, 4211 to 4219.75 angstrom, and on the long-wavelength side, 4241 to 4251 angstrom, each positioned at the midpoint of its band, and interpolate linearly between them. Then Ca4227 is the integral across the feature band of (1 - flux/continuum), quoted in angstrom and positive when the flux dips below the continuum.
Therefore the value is 0.8 angstrom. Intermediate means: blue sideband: 283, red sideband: 287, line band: 266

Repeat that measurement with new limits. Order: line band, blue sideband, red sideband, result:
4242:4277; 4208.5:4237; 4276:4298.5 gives -2.09 angstrom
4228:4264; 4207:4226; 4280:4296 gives -1.35 angstrom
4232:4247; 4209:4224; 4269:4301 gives -0.30 angstrom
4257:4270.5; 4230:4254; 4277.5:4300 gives -1.18 angstrom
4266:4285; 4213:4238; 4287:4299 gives -1.56 angstrom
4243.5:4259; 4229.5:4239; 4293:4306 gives -1.36 angstrom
